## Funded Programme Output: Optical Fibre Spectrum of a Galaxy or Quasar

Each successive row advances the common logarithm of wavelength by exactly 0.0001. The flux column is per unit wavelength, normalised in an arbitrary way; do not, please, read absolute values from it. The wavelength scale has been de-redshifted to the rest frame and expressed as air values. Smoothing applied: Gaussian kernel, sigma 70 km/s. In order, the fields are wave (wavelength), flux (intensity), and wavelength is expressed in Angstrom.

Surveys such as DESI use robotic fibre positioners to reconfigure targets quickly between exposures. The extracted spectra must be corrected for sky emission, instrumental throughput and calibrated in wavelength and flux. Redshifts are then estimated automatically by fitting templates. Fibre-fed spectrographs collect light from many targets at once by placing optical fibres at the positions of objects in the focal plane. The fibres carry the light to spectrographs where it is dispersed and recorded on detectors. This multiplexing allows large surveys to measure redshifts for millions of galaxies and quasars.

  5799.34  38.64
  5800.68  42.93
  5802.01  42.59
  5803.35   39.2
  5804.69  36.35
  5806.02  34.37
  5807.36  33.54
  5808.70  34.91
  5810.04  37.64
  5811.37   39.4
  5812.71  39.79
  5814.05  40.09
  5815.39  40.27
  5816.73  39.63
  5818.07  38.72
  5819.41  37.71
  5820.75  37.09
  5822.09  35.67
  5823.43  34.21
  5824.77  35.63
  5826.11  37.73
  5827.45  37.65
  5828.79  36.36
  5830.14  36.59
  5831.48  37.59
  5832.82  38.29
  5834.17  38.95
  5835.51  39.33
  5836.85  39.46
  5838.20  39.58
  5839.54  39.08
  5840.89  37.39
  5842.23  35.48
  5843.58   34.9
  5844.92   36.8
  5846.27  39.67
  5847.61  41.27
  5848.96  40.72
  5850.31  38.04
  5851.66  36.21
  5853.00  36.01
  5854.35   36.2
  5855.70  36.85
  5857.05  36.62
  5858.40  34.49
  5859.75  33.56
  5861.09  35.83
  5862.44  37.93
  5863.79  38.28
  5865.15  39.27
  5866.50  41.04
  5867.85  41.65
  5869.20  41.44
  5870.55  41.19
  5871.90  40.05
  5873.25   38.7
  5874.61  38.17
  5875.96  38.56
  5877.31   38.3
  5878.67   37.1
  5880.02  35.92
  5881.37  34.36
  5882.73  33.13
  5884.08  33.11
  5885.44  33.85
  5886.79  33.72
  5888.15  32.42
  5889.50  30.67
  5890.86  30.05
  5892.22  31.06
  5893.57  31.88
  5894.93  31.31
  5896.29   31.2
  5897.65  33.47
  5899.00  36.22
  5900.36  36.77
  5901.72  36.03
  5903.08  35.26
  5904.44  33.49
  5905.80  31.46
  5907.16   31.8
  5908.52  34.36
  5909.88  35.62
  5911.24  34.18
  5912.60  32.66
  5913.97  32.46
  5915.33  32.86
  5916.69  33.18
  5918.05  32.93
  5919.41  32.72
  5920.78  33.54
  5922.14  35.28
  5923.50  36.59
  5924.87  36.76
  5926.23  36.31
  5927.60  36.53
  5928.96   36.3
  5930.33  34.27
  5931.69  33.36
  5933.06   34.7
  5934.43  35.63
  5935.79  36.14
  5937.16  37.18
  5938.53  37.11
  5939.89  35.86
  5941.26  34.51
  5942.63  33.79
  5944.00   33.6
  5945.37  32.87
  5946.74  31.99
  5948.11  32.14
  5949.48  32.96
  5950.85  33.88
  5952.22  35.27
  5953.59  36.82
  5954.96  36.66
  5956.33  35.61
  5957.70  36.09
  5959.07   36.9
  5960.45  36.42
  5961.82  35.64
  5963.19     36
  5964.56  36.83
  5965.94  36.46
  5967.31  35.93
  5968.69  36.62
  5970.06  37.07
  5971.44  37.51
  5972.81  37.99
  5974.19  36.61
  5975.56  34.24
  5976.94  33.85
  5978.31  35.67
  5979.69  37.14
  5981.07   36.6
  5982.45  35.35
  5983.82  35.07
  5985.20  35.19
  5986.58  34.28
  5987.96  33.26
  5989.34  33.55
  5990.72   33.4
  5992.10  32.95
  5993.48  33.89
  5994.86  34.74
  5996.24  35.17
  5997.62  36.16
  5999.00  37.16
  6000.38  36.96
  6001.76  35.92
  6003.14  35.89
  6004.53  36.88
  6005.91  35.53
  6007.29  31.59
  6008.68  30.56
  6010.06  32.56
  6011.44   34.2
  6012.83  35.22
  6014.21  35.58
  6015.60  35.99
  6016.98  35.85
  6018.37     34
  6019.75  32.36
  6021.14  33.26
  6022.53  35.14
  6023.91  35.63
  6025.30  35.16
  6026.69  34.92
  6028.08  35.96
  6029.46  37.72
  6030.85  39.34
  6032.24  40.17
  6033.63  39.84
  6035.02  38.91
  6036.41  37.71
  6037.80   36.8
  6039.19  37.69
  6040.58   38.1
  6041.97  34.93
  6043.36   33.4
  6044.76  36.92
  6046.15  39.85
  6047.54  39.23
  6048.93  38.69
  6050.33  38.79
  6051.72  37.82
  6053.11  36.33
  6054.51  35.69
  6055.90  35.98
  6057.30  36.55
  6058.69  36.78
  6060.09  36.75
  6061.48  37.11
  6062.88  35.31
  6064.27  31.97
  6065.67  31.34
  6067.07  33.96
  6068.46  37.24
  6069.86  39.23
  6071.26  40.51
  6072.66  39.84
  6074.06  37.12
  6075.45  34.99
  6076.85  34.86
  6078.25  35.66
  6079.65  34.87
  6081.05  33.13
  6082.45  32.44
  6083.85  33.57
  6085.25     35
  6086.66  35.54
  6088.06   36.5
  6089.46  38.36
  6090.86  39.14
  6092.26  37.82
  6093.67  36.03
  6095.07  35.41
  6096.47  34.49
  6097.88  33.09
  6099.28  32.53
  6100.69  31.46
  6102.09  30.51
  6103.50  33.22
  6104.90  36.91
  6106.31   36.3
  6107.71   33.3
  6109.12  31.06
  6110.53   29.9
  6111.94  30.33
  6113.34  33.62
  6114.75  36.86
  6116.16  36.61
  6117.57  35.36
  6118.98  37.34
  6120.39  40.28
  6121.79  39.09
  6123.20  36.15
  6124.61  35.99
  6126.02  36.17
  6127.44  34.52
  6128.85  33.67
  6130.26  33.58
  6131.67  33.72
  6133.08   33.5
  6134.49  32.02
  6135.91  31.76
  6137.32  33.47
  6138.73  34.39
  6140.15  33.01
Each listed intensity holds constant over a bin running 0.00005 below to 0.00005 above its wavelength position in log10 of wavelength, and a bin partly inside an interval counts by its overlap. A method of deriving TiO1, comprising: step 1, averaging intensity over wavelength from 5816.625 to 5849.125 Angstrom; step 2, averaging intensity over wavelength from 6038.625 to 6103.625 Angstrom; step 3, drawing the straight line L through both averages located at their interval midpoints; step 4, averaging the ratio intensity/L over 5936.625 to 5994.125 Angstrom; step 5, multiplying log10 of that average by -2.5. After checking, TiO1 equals 0.044 mag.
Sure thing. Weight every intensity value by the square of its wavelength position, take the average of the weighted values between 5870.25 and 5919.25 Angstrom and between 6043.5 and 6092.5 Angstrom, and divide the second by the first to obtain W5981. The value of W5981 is 1.1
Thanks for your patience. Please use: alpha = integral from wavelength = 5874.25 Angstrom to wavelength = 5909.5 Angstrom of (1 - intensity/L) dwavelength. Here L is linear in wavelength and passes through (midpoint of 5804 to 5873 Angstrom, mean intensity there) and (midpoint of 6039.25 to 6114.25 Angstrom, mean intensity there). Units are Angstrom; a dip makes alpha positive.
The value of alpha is 3.1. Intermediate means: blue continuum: 37.8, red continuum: 35.5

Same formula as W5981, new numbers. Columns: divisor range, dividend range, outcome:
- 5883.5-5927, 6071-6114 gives 1.10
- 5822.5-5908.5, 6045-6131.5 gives 1.06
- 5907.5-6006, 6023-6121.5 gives 1.06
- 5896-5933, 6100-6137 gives 1.07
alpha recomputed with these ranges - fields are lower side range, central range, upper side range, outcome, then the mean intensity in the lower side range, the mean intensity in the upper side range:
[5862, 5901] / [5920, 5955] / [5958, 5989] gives 0.9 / 35.9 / 35.9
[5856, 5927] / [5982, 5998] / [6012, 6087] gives 0.7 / 35.2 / 36.2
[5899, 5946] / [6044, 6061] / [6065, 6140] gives -1.3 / 34.6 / 35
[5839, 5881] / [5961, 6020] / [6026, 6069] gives 3.1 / 37.9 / 36.8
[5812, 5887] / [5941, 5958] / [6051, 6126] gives 1.1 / 37.6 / 35.4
